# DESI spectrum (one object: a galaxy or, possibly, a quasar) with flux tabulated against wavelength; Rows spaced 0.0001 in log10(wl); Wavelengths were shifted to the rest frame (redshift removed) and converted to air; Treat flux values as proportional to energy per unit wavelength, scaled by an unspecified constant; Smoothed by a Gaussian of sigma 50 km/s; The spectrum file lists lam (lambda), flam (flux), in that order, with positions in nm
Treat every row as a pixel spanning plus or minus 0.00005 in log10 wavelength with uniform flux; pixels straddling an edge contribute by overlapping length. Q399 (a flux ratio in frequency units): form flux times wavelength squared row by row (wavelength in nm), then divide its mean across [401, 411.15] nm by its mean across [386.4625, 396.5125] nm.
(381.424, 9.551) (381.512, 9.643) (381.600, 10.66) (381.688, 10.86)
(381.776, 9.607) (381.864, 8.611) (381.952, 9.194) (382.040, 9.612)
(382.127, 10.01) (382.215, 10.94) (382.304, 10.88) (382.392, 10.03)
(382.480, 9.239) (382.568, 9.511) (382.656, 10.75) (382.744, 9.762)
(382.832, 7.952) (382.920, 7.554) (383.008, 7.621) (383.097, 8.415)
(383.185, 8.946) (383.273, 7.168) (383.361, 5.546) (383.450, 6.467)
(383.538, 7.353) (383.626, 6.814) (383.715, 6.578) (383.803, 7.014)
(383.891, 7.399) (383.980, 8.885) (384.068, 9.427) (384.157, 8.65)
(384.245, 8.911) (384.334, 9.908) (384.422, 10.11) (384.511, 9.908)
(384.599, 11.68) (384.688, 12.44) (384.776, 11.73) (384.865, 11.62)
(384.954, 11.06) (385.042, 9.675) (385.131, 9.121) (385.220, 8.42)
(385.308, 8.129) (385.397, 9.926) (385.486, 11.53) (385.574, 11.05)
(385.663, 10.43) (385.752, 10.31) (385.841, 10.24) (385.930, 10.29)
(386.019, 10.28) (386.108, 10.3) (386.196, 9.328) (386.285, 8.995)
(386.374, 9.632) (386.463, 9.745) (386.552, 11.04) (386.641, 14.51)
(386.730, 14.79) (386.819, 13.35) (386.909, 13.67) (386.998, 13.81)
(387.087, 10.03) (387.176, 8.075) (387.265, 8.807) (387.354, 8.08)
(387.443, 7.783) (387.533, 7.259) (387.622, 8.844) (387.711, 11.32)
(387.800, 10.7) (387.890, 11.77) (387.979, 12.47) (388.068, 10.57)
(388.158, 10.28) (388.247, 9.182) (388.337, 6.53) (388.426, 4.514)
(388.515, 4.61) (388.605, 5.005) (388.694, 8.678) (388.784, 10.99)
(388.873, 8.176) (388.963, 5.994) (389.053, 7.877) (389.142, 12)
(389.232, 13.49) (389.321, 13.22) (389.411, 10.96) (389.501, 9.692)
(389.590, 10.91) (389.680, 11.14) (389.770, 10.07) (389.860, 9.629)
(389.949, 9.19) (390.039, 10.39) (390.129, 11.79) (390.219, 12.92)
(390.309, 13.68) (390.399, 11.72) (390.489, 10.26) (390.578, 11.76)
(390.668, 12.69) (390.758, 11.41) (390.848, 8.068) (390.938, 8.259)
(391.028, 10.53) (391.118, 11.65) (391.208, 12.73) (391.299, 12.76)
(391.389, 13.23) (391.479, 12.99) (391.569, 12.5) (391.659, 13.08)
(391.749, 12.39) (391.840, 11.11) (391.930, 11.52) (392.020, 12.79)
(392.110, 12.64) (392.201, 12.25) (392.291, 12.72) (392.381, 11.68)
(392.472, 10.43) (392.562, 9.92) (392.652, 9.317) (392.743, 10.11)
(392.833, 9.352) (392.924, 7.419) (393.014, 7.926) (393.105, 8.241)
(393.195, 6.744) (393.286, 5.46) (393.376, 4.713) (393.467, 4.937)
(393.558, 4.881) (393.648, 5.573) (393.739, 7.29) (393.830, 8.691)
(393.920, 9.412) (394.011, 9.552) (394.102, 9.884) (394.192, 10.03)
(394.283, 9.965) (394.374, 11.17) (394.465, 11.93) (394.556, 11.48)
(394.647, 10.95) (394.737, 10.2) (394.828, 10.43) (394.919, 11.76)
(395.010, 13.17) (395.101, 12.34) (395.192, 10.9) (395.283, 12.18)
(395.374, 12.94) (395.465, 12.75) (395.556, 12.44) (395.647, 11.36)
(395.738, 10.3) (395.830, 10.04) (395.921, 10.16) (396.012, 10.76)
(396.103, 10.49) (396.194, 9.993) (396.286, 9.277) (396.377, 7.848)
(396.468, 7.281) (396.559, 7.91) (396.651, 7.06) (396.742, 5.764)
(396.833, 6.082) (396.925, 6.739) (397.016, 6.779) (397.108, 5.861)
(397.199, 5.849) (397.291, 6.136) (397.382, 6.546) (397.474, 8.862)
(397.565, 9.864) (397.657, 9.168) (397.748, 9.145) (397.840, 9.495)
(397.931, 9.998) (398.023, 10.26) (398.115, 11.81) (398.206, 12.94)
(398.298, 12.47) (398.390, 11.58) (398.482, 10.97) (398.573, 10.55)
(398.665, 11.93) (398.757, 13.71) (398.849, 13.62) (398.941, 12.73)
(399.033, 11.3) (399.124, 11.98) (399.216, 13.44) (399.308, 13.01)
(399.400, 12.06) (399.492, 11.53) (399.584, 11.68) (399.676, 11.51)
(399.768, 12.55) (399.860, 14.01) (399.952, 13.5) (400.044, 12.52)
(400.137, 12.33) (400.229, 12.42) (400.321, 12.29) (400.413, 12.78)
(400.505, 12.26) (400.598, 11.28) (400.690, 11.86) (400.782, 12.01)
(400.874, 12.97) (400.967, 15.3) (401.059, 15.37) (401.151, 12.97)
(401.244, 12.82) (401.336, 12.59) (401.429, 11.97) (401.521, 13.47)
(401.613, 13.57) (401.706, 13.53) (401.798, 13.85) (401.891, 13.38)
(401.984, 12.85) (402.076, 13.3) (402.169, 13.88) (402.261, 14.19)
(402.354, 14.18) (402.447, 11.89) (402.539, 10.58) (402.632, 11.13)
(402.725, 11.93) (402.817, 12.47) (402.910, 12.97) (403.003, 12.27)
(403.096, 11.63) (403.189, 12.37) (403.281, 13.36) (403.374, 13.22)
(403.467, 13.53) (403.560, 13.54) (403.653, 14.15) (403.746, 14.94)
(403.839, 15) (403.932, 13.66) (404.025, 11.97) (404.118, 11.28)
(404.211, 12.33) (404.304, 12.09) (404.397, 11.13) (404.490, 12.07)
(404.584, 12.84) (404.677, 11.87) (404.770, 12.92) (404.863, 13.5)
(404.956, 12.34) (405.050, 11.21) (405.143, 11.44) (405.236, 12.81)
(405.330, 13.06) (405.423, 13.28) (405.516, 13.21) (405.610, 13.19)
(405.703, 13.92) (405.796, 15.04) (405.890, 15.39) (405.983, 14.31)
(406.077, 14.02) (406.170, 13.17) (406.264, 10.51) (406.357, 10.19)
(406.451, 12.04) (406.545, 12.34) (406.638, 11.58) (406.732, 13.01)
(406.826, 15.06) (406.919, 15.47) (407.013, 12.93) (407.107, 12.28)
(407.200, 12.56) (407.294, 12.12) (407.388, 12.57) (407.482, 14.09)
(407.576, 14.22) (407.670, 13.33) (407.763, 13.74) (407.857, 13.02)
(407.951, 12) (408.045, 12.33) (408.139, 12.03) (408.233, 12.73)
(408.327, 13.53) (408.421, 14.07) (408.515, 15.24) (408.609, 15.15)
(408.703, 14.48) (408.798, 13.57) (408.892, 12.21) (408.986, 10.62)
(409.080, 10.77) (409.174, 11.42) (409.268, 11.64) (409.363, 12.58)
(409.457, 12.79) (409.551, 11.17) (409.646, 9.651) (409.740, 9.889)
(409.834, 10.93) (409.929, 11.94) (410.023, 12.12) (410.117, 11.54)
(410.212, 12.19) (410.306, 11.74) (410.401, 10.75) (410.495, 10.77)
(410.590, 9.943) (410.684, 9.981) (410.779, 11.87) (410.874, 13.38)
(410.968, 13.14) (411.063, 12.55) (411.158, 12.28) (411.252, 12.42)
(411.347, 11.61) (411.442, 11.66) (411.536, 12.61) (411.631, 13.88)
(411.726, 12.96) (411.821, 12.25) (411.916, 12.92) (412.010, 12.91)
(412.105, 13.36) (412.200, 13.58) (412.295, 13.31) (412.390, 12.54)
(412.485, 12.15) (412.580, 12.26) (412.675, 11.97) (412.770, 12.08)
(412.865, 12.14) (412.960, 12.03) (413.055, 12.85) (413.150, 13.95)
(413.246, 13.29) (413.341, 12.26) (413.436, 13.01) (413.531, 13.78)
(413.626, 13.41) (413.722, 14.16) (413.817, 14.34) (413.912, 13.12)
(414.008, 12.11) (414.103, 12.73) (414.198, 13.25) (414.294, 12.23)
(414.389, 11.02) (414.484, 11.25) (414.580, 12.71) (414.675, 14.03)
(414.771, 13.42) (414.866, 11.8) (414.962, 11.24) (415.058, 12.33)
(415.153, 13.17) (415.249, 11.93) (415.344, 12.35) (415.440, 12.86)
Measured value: 1.3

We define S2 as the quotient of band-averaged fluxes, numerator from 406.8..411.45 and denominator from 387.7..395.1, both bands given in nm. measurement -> 1.2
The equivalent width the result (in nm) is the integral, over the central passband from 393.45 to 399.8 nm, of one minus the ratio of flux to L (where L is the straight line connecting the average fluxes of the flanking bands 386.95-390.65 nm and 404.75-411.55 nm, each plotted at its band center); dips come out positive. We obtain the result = 0.51 nm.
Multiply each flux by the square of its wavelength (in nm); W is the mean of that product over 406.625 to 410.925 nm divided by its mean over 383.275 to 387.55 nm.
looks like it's 1.4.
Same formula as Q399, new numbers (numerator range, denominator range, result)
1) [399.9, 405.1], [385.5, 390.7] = 1.34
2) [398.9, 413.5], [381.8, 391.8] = 1.39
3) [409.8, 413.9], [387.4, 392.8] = 1.32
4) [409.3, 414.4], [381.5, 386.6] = 1.50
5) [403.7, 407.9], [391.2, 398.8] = 1.38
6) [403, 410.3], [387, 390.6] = 1.42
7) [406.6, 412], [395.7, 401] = 1.24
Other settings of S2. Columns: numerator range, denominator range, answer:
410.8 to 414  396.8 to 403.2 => 1.10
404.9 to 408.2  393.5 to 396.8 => 1.31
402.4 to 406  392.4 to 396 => 1.32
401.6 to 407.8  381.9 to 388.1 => 1.33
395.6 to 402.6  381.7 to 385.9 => 1.20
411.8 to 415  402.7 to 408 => 0.99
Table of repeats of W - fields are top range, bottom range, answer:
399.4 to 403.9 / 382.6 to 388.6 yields 1.47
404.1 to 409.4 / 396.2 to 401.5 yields 1.23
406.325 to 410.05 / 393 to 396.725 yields 1.41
